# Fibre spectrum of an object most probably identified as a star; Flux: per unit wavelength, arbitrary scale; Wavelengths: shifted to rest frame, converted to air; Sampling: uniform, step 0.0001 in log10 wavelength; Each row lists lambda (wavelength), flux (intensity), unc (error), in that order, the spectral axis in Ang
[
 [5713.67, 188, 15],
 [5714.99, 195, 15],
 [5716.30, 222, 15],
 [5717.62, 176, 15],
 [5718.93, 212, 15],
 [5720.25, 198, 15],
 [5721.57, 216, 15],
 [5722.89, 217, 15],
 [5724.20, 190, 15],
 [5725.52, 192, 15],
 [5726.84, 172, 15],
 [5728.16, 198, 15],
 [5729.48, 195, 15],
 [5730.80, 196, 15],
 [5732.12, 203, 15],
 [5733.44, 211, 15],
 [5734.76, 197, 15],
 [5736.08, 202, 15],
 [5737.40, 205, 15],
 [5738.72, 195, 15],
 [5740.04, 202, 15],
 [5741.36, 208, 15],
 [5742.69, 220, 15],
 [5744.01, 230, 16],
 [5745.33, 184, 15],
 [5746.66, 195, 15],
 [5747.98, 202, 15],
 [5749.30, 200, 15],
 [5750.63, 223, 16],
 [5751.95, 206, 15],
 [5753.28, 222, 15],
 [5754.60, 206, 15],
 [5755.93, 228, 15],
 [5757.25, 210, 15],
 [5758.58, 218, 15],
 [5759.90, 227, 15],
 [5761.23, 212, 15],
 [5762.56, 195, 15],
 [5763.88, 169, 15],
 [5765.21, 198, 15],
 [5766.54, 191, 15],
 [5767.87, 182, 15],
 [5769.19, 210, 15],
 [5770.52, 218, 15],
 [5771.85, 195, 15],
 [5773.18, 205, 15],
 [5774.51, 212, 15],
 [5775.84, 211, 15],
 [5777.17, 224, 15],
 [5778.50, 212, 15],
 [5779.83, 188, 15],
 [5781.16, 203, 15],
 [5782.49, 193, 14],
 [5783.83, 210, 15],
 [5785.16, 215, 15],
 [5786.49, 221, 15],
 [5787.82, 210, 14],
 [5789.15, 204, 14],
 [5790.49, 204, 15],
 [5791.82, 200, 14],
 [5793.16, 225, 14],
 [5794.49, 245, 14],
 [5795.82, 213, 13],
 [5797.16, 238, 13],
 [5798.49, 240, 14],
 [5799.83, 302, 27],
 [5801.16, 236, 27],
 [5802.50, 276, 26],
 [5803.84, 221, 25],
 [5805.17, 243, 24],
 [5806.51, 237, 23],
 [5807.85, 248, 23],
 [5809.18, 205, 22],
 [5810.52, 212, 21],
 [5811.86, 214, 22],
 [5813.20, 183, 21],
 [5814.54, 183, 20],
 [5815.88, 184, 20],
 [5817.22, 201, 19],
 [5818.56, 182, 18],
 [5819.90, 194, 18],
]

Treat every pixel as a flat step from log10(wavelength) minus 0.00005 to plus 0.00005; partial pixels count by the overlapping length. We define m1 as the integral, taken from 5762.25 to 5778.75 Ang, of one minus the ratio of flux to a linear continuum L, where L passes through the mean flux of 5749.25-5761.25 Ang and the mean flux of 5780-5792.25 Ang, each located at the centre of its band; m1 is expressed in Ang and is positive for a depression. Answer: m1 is 0.7 Ang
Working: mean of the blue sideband 216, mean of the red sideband 206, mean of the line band 202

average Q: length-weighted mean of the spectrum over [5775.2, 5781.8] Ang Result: 208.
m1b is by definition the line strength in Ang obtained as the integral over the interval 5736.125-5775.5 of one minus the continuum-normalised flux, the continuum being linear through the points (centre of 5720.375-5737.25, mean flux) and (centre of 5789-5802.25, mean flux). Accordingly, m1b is 1.3 Ang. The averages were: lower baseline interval 199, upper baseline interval 233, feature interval 206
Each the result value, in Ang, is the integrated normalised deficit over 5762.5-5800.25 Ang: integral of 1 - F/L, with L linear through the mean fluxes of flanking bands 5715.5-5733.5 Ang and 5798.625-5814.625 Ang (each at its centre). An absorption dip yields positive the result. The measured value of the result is 1.9 Ang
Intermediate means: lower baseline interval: 199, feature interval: 211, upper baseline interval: 232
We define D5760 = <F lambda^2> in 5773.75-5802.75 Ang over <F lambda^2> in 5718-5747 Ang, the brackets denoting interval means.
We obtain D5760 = 1.1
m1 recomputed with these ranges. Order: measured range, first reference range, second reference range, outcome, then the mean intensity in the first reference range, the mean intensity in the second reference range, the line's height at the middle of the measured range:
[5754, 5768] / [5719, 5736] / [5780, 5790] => 0.0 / 199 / 207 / 204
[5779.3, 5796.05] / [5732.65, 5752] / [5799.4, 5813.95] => 1.1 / 205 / 233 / 225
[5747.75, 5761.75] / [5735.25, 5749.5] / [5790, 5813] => -0.3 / 204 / 232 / 210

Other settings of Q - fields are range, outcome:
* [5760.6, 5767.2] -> 193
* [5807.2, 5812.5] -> 220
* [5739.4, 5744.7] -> 215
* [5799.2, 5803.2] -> 271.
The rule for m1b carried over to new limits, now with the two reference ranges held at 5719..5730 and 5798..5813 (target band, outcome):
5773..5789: 1.2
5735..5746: 0.0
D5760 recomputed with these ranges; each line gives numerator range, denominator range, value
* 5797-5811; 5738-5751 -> 1.20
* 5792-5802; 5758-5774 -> 1.21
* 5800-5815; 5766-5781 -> 1.12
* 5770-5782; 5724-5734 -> 1.08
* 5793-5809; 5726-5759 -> 1.21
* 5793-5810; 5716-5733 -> 1.25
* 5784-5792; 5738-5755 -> 1.03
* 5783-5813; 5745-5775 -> 1.12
